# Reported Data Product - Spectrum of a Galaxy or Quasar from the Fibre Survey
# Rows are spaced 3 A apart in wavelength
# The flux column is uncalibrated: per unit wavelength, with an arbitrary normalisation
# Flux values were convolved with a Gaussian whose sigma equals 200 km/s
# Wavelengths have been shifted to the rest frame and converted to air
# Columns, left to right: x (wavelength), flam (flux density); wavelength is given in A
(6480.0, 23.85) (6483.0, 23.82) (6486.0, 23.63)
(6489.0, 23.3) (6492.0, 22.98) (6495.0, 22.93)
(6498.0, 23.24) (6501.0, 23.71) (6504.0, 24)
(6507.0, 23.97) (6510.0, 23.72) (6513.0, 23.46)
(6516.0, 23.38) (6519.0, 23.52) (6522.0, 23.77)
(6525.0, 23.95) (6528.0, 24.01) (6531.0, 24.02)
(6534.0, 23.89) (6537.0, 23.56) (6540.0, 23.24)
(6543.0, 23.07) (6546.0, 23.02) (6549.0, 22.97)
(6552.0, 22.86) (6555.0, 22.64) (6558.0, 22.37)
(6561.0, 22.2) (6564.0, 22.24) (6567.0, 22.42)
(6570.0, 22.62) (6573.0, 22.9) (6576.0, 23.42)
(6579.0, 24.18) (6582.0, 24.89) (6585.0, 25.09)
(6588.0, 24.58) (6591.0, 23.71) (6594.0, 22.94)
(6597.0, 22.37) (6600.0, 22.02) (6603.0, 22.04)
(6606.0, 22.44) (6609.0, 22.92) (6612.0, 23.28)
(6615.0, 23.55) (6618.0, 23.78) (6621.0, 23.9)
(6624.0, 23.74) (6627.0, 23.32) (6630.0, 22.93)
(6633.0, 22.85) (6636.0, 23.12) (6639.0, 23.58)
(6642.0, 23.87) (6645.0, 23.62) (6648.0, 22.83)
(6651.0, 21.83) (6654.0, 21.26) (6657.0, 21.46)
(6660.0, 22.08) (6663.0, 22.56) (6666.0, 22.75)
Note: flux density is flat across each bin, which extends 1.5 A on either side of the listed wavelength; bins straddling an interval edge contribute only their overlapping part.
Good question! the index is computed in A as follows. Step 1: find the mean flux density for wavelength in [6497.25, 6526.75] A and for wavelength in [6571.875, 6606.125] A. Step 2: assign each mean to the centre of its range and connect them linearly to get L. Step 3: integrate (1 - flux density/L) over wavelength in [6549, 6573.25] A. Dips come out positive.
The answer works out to 1.0 A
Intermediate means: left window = 23.7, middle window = 22.5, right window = 23.4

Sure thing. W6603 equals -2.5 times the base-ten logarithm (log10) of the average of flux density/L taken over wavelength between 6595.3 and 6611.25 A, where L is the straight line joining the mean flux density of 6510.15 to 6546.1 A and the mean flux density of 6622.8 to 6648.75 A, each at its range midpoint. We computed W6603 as 0.047 mag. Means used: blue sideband 23.6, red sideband 23.3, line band 22.4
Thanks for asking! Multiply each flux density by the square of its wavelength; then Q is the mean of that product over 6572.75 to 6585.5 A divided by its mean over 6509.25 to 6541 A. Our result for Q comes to 1.0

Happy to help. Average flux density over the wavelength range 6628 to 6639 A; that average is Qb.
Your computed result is 23.1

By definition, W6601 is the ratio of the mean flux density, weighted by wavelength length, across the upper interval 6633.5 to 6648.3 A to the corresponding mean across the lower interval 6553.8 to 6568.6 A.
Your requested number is 1.05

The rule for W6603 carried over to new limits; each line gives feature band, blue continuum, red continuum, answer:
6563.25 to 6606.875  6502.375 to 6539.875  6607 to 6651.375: 0.01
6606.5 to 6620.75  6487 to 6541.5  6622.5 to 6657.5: -0.01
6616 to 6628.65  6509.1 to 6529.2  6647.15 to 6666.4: -0.06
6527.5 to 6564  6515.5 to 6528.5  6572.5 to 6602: 0.03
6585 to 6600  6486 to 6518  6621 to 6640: 0.00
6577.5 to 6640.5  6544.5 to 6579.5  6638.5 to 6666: -0.03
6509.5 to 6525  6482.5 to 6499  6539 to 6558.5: -0.02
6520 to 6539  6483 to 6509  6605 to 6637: -0.02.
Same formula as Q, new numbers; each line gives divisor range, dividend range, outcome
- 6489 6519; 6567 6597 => 1.03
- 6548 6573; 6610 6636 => 1.06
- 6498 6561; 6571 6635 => 1.02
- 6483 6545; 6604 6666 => 1.01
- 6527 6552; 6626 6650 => 1.02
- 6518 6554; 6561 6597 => 1.01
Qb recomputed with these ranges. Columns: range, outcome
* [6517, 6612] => 23.2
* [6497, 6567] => 23.3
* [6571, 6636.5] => 23.4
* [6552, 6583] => 23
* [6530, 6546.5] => 23.5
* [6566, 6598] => 23.6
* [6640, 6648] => 23.6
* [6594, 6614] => 22.6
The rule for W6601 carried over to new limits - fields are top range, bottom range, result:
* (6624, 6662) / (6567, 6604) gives 0.97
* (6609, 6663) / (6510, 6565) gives 0.99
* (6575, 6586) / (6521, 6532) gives 1.02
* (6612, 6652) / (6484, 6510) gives 0.99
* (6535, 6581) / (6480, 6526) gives 0.97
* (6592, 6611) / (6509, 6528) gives 0.95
